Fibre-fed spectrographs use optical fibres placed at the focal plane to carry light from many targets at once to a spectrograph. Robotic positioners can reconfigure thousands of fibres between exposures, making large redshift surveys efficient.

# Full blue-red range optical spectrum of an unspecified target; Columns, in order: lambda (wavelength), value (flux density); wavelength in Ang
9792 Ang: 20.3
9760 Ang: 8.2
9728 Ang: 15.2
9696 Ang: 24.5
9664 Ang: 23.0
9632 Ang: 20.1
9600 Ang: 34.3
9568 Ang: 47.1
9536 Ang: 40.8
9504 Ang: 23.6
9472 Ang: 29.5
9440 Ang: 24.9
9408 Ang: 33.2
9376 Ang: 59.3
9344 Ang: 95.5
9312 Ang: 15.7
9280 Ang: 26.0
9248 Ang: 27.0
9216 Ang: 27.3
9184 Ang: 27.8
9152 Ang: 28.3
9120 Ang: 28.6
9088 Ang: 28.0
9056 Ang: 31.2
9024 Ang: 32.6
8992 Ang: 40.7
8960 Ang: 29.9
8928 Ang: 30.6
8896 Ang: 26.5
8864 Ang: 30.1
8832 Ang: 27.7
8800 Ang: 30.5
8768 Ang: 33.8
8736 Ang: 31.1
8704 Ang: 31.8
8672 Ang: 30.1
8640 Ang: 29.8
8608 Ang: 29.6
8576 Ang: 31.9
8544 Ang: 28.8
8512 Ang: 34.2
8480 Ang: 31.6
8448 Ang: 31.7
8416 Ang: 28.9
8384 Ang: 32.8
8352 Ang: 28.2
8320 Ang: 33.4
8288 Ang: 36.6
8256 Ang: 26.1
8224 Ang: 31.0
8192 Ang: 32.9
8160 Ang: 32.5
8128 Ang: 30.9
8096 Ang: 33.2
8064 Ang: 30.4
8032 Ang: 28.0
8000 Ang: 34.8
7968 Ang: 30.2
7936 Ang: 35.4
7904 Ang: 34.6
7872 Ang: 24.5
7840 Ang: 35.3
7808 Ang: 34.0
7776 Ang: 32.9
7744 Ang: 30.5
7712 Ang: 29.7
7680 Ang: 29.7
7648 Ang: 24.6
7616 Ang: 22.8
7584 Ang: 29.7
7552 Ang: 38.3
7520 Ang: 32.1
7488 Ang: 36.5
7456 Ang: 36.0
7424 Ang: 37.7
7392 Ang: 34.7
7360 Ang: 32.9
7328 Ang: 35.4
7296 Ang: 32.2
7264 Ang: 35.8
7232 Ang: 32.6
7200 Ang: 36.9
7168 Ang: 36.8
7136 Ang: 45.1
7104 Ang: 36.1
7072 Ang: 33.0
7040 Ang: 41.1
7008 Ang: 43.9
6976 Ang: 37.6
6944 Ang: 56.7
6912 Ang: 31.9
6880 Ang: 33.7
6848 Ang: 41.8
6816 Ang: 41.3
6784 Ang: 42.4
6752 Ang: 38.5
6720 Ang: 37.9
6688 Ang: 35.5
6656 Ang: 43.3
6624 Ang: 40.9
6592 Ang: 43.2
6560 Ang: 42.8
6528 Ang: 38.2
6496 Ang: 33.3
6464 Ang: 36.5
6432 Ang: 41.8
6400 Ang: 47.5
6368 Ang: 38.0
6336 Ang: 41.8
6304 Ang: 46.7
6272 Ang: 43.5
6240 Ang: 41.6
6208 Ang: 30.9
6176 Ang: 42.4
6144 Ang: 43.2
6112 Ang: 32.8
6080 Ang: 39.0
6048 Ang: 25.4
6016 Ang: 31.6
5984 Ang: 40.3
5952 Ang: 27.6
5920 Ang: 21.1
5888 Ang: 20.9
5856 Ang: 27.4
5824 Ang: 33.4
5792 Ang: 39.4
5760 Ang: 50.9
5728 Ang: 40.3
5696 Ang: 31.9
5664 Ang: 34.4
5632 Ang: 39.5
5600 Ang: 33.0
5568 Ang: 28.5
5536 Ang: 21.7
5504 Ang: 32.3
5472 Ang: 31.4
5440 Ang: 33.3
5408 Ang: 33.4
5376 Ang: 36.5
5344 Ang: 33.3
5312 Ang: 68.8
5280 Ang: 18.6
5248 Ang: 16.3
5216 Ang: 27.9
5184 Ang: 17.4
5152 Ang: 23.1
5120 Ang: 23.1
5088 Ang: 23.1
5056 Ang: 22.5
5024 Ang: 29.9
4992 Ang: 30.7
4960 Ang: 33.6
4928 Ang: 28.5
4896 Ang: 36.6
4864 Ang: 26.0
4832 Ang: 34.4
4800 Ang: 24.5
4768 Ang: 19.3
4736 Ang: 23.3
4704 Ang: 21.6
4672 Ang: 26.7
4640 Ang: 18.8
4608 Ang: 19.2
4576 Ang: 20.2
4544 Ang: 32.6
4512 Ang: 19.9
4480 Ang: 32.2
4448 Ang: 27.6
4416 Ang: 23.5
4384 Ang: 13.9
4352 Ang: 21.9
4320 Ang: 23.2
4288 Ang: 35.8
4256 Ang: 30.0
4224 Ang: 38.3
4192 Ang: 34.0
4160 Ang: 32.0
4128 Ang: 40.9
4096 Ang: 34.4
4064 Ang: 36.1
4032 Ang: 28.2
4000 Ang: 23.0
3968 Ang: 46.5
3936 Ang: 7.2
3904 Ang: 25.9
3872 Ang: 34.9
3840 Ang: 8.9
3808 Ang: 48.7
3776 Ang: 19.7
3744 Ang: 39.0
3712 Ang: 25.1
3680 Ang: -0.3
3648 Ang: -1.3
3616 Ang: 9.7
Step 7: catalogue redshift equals 0.426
